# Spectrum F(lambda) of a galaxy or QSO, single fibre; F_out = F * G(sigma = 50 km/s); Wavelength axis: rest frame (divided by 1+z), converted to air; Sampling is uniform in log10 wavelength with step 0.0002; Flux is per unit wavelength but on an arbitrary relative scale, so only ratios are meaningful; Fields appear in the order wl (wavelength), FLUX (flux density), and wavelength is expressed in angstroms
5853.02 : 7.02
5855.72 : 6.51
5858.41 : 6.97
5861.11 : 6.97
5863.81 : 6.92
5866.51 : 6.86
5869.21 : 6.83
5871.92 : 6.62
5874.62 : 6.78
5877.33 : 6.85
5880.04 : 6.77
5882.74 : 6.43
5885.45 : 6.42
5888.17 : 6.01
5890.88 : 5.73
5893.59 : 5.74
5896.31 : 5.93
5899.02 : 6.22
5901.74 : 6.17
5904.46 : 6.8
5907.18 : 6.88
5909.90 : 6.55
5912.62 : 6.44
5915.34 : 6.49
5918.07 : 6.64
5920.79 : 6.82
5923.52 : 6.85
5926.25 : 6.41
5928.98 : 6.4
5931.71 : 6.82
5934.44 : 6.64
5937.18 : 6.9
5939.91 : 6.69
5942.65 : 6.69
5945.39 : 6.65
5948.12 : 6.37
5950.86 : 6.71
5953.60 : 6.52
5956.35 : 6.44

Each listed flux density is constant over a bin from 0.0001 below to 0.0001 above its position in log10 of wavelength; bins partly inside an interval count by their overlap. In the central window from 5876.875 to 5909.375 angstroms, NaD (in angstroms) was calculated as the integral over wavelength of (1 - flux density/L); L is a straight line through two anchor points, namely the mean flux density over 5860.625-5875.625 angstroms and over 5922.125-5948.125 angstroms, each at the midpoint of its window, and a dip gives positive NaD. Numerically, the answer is 2.12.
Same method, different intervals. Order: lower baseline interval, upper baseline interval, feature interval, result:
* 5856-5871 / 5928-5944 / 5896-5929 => 1.1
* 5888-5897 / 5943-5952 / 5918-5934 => -0.9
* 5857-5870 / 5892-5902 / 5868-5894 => 0.0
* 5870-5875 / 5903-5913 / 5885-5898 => 1.5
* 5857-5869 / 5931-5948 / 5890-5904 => 1.7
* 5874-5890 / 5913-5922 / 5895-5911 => 0.4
